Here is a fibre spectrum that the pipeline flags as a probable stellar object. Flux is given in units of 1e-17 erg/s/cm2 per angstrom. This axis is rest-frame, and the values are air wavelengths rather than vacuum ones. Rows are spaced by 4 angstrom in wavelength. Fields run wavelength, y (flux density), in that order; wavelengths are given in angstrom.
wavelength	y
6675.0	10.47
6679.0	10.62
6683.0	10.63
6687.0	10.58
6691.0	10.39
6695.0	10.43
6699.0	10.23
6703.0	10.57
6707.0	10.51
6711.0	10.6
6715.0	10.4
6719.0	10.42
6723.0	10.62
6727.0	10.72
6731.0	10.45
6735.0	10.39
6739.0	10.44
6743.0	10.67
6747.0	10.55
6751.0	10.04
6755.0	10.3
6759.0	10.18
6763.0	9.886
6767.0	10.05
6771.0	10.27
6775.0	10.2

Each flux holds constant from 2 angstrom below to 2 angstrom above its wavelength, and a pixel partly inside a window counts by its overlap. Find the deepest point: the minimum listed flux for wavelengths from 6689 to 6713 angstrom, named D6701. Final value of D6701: 10.23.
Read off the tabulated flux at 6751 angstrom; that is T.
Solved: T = 10.04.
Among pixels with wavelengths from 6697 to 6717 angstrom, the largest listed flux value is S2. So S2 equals 10.6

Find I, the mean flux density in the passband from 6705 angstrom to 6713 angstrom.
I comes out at 10.6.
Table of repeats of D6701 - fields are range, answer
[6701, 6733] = 10.4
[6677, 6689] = 10.58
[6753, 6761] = 10.18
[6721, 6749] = 10.39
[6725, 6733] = 10.45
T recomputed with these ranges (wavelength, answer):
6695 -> 10.43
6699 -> 10.23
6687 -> 10.58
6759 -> 10.18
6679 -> 10.62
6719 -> 10.42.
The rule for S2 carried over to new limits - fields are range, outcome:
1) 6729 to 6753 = 10.67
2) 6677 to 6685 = 10.63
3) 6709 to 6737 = 10.72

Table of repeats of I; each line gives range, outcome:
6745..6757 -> 10.3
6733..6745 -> 10.5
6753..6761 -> 10.2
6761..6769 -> 9.97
